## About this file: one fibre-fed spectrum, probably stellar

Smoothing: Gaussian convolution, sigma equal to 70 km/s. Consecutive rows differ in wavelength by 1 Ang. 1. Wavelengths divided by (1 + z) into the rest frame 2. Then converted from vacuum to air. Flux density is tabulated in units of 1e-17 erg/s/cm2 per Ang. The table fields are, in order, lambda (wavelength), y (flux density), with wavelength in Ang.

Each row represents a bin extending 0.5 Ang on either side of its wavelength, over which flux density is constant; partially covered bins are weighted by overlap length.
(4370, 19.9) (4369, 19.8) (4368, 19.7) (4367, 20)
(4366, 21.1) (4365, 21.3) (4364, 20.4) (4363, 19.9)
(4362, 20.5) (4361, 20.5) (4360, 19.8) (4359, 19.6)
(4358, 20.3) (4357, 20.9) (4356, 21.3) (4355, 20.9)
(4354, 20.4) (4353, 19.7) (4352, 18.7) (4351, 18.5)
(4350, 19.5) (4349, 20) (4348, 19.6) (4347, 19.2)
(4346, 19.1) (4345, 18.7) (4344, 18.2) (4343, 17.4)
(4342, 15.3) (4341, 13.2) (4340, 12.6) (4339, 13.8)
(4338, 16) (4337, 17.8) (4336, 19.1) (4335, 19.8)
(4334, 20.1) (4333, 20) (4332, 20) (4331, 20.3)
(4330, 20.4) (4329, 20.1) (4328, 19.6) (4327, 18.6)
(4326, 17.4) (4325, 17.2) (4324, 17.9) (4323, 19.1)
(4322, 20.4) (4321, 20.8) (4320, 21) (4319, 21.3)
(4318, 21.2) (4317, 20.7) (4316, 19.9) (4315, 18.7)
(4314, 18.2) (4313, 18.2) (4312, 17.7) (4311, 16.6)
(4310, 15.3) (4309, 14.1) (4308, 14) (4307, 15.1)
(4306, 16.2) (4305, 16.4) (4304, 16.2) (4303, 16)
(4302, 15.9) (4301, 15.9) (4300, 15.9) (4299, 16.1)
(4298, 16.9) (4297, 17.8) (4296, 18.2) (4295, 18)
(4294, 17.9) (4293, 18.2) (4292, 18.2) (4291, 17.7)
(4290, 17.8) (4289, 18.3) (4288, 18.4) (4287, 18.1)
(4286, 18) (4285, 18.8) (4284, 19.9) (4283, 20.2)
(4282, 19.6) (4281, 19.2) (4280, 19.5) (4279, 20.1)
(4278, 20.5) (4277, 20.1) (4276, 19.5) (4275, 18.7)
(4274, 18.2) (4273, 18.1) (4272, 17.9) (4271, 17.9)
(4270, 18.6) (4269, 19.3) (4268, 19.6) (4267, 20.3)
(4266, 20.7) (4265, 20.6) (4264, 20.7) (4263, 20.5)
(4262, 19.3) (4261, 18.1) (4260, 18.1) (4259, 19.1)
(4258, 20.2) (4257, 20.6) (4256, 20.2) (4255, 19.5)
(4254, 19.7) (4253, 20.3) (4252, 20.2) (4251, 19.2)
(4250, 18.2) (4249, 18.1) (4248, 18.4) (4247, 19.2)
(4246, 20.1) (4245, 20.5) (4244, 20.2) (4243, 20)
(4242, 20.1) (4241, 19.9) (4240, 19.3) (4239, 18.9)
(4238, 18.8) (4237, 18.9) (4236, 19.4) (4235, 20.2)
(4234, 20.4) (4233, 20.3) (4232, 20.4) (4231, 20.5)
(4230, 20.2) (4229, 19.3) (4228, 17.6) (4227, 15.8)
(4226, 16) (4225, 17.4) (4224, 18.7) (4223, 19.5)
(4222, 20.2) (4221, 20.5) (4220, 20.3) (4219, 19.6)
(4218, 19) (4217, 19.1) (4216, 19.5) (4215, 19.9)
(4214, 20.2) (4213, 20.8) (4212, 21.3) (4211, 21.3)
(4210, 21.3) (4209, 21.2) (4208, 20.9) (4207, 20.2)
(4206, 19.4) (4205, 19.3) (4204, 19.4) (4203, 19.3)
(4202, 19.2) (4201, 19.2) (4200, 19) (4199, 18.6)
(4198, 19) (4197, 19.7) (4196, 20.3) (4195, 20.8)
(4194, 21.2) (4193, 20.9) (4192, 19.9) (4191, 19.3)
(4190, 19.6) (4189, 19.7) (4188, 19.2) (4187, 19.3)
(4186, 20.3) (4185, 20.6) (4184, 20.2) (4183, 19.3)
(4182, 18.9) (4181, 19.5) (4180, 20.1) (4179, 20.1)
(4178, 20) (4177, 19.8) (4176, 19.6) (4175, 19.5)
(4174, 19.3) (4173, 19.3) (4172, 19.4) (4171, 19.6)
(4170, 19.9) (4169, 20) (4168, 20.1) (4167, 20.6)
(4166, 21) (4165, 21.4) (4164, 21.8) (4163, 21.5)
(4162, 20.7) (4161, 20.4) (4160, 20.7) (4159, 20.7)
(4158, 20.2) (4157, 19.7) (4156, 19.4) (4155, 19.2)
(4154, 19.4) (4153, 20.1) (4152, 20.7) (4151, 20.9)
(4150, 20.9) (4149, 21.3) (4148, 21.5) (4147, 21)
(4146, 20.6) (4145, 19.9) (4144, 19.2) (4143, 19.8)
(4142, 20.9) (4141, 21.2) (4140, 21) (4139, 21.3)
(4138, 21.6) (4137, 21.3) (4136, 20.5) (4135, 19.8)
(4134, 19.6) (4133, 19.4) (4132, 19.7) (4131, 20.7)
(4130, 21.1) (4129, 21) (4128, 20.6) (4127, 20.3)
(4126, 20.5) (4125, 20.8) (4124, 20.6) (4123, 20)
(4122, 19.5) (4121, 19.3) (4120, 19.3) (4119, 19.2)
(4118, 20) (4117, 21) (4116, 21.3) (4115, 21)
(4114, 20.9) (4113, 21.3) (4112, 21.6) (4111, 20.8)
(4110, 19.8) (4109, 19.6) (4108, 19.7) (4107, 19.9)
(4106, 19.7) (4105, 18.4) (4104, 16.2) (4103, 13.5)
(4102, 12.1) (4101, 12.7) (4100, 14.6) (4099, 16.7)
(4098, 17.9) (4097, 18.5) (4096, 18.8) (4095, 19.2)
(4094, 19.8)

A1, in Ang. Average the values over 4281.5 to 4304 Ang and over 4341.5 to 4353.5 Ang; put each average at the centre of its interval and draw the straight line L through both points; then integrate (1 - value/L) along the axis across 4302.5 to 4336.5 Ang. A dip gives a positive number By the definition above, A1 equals -0.5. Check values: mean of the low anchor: 17.8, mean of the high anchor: 18.7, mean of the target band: 18.5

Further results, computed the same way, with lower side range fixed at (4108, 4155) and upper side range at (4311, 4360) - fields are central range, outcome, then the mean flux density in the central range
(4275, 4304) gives 1.6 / 18.2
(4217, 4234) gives 0.5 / 19.1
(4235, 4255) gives 0.1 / 19.5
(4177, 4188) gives 0.1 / 19.8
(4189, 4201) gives 0.1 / 19.8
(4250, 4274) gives 0.0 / 19.5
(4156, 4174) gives -0.1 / 20.4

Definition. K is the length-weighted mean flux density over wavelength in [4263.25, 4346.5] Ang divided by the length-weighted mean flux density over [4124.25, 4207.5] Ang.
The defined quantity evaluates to 0.9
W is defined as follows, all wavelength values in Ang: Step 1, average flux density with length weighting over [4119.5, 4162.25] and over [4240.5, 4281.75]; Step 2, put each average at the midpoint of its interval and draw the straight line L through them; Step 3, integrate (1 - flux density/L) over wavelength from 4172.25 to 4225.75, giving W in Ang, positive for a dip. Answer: 0.4 Ang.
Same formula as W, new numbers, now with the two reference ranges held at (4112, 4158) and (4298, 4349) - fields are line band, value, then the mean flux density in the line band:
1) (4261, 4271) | -0.6 Ang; 19.8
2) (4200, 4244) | -0.8 Ang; 19.6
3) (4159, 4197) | -0.5 Ang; 20.1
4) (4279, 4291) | -0.3 Ang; 18.9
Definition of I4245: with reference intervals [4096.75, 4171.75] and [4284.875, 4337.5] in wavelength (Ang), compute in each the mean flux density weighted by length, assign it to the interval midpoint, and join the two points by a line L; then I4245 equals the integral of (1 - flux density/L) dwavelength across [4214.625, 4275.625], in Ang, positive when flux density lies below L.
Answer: -1.8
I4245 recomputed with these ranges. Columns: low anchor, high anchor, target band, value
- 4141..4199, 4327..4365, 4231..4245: -0.1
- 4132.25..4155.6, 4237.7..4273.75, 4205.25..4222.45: -0.4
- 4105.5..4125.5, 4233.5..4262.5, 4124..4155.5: -0.6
